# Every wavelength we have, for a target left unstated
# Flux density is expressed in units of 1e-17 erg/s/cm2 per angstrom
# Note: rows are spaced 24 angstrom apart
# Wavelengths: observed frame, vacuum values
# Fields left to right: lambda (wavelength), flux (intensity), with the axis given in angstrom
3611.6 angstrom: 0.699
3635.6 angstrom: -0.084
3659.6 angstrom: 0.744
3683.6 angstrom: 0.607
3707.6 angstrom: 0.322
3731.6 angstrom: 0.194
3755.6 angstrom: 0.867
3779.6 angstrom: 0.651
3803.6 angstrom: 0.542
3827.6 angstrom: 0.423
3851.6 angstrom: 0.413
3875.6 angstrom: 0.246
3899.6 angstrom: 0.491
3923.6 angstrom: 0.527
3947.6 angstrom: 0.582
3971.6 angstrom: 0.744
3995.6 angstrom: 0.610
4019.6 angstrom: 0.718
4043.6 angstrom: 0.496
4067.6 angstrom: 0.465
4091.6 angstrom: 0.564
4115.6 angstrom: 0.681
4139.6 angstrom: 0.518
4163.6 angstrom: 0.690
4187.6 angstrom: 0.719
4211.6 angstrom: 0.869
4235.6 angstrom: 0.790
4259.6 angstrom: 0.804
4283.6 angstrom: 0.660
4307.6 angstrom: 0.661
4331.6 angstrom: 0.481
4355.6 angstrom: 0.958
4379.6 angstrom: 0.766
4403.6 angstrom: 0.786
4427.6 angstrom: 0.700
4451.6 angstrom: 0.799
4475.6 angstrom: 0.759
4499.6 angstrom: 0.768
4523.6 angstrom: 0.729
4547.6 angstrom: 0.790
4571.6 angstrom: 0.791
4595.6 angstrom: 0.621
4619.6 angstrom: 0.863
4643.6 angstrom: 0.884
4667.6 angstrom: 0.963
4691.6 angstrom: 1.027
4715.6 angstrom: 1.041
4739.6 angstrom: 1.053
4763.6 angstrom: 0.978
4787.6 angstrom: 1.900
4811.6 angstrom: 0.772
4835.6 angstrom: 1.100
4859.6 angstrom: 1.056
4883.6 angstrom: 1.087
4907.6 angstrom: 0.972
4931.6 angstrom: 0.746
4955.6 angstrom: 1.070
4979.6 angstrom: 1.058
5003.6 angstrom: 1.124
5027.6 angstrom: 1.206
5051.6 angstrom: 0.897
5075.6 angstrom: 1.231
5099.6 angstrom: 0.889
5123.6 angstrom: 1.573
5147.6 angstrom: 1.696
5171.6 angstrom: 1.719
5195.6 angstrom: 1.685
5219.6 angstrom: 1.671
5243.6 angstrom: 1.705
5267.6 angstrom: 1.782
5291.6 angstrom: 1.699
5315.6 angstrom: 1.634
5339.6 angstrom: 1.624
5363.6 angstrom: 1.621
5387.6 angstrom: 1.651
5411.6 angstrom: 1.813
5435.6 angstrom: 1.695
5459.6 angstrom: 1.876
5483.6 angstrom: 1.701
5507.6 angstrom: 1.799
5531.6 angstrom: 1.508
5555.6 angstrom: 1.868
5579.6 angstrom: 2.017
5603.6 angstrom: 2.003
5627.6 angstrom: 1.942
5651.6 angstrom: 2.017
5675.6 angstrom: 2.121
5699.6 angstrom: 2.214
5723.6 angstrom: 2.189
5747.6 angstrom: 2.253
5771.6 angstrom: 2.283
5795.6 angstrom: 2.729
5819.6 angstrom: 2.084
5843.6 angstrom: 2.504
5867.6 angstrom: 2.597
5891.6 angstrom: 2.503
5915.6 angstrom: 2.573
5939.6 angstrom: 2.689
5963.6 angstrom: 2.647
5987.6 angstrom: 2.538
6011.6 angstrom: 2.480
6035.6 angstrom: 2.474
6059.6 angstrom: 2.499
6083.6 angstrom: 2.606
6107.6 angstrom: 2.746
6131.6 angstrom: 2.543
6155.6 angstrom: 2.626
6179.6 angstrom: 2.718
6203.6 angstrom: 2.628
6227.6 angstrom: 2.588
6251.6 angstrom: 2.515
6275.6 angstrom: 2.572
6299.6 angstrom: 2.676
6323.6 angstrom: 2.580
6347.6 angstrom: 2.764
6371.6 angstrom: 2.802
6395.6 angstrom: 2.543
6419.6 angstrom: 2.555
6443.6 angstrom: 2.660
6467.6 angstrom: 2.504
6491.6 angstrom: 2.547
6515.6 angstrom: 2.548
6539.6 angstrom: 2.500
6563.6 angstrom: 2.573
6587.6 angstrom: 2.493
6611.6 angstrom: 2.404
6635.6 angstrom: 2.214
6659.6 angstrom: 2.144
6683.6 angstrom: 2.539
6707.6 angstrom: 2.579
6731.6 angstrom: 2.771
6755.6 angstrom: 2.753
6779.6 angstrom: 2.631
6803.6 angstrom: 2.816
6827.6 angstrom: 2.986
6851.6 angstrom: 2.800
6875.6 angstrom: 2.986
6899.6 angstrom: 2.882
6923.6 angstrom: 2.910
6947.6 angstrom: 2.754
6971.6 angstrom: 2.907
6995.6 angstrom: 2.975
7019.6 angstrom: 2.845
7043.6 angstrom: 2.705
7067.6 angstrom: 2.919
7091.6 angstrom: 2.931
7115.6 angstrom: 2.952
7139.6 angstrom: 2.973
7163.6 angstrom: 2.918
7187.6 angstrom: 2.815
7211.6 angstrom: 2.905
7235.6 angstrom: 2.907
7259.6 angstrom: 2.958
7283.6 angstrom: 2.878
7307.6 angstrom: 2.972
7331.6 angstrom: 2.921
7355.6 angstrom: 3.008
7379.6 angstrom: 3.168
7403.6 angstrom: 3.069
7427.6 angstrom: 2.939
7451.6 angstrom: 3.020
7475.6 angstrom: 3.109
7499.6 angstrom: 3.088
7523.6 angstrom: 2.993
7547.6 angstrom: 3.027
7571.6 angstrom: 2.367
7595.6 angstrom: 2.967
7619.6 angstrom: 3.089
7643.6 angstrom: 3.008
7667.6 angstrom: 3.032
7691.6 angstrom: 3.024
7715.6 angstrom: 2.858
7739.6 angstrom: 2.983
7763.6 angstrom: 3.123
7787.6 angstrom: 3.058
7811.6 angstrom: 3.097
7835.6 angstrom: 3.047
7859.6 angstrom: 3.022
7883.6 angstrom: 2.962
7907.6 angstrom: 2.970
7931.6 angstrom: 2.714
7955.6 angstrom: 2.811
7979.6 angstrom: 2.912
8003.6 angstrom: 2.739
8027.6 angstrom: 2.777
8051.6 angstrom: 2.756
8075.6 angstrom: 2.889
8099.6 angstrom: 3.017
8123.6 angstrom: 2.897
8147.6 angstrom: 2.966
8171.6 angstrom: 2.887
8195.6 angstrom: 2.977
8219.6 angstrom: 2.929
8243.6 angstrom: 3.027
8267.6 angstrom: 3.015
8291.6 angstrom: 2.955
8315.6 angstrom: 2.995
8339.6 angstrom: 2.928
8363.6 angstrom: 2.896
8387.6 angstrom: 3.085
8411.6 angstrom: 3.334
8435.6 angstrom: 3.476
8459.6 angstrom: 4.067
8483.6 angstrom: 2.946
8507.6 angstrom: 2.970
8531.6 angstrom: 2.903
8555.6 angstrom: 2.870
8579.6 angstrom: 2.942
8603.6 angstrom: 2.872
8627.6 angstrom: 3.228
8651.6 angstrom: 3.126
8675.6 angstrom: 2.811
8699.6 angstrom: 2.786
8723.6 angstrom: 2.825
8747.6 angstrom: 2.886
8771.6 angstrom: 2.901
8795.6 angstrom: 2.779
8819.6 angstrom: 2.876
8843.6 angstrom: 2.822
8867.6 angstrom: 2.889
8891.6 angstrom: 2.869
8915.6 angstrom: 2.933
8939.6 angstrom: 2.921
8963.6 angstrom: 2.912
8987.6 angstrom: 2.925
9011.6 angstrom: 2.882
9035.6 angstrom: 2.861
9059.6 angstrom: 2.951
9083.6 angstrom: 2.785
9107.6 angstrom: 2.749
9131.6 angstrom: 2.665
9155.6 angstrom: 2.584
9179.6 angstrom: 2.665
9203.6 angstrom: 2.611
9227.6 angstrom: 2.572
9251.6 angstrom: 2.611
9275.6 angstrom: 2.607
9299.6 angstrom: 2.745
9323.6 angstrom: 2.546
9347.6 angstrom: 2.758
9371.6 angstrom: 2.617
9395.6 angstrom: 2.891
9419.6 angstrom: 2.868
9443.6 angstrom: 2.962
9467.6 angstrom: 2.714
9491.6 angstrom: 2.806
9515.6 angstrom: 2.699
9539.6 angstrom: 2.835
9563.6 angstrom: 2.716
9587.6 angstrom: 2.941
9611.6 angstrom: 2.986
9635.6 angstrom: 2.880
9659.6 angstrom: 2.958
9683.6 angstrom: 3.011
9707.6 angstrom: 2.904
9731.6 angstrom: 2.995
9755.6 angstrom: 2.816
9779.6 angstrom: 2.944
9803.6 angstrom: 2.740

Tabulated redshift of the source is 0.28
